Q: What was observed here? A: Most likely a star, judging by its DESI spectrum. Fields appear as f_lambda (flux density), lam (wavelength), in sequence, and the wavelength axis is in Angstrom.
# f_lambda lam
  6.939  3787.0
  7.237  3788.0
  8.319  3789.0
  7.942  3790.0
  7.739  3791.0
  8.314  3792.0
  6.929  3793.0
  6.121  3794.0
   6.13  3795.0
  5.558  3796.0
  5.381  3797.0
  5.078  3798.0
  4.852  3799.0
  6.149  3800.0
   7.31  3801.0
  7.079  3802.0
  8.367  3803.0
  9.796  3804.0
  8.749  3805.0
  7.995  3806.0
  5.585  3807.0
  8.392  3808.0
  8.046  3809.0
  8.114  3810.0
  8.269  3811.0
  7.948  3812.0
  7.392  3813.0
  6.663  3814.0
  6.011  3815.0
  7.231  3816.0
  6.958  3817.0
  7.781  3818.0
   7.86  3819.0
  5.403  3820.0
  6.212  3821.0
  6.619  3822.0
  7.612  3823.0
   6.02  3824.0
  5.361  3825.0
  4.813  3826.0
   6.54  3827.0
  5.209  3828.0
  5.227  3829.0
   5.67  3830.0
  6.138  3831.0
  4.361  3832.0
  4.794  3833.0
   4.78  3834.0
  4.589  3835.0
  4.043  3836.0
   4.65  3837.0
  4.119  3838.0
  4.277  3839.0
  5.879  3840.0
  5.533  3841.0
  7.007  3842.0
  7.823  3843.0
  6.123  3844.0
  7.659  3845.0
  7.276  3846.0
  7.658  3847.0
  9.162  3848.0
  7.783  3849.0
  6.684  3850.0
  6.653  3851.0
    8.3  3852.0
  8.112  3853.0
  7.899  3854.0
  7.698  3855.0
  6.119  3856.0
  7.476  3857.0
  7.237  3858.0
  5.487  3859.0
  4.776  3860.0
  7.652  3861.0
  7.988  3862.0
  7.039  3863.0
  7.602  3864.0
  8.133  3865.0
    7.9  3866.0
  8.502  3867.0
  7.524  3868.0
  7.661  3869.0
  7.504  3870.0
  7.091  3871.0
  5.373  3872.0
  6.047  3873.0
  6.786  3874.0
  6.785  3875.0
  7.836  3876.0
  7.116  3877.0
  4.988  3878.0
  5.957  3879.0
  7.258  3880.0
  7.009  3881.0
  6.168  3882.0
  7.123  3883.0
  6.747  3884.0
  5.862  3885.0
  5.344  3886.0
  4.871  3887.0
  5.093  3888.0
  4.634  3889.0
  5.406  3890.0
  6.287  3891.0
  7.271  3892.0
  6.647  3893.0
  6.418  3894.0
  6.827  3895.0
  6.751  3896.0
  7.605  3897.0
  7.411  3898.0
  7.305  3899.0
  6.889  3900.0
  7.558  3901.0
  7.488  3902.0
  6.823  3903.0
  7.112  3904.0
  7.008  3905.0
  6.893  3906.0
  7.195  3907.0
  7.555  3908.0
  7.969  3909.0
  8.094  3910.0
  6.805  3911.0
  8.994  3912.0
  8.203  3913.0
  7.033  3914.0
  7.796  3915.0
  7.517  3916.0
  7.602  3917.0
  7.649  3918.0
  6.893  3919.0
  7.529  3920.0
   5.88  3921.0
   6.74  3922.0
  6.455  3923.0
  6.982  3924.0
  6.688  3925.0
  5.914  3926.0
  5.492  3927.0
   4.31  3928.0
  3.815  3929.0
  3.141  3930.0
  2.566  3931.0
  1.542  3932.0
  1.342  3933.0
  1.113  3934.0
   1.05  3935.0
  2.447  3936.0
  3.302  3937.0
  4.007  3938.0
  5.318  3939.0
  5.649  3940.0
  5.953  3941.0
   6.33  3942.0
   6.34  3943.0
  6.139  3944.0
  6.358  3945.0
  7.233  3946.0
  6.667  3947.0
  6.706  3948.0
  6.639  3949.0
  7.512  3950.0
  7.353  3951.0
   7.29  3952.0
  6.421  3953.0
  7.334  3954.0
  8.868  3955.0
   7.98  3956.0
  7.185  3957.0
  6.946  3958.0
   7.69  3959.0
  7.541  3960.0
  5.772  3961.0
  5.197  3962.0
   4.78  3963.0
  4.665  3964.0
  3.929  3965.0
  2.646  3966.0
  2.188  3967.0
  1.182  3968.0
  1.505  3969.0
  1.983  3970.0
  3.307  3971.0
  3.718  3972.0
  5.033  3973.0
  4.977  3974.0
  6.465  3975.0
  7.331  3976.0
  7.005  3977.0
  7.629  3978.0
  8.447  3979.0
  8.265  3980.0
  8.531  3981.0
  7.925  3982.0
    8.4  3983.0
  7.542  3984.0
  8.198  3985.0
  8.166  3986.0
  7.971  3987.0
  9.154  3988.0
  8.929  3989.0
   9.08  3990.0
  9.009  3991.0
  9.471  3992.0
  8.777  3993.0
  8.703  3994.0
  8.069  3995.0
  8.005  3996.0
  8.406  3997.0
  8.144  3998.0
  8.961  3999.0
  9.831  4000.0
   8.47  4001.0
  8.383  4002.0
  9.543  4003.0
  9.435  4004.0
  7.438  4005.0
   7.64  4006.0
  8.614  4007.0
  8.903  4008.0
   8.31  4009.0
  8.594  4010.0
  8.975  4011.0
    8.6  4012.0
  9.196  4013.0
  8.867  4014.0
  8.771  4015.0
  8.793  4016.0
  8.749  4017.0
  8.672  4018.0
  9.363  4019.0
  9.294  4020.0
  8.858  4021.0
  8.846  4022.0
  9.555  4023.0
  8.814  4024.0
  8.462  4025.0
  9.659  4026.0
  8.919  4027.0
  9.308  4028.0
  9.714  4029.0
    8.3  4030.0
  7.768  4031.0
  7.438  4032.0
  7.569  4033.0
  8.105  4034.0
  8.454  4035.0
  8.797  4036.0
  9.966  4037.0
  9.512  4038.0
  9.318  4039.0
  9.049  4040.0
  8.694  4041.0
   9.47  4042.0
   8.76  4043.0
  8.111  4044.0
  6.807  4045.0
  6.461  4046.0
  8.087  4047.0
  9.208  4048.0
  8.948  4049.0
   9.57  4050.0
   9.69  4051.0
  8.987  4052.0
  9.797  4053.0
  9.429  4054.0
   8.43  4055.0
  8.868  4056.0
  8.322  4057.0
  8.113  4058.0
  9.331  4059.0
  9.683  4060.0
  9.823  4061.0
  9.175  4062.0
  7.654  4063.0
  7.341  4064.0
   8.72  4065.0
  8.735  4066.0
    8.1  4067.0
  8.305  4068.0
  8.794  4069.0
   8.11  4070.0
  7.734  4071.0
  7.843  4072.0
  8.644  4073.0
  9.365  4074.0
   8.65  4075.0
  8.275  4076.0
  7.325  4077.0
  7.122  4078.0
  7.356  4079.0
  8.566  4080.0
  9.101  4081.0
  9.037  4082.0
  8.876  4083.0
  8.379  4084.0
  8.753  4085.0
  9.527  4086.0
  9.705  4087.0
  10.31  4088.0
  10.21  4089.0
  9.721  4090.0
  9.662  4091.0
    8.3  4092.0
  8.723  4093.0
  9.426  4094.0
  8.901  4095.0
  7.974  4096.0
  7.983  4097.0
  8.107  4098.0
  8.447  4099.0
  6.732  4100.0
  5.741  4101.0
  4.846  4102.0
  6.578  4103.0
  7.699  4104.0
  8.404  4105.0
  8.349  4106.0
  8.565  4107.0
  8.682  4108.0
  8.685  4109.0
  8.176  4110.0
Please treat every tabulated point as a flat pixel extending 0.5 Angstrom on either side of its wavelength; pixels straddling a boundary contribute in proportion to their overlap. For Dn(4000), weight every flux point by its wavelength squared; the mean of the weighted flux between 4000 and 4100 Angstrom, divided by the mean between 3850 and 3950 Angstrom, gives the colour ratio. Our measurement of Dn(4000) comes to 1.47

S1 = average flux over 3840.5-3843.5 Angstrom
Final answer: 6.79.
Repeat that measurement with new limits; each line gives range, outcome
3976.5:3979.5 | 7.69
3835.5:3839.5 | 4.27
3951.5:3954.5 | 7.01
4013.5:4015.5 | 8.82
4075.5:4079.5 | 7.52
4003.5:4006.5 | 8.17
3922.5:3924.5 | 6.72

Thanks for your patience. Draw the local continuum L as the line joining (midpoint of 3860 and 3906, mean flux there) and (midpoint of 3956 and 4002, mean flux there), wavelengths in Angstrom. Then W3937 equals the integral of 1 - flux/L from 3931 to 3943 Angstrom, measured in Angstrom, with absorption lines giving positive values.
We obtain 5.8 Angstrom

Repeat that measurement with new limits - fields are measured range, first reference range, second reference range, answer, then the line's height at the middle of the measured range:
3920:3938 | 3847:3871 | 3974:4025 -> 8.6 Angstrom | 7.97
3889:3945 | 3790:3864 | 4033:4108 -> 9.8 Angstrom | 7.35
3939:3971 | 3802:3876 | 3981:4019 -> 9.2 Angstrom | 8.11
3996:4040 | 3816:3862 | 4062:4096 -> -3.9 Angstrom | 8.06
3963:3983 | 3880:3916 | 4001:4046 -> 7.1 Angstrom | 7.97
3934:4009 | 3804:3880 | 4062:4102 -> 9.5 Angstrom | 7.65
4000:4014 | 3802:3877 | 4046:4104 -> -1.1 Angstrom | 8.03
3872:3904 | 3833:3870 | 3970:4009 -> 2.5 Angstrom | 7.07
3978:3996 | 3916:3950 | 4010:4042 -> -2.7 Angstrom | 7.35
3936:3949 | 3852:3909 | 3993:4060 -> 3.3 Angstrom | 7.66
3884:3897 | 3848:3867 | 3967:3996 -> 2.1 Angstrom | 7.22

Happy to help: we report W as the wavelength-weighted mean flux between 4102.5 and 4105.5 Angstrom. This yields 7.56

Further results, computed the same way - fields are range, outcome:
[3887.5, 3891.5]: 5.35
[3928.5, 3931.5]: 3.17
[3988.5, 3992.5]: 9.12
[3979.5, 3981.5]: 8.4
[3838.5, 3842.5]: 5.67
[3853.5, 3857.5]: 7.3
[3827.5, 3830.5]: 5.37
